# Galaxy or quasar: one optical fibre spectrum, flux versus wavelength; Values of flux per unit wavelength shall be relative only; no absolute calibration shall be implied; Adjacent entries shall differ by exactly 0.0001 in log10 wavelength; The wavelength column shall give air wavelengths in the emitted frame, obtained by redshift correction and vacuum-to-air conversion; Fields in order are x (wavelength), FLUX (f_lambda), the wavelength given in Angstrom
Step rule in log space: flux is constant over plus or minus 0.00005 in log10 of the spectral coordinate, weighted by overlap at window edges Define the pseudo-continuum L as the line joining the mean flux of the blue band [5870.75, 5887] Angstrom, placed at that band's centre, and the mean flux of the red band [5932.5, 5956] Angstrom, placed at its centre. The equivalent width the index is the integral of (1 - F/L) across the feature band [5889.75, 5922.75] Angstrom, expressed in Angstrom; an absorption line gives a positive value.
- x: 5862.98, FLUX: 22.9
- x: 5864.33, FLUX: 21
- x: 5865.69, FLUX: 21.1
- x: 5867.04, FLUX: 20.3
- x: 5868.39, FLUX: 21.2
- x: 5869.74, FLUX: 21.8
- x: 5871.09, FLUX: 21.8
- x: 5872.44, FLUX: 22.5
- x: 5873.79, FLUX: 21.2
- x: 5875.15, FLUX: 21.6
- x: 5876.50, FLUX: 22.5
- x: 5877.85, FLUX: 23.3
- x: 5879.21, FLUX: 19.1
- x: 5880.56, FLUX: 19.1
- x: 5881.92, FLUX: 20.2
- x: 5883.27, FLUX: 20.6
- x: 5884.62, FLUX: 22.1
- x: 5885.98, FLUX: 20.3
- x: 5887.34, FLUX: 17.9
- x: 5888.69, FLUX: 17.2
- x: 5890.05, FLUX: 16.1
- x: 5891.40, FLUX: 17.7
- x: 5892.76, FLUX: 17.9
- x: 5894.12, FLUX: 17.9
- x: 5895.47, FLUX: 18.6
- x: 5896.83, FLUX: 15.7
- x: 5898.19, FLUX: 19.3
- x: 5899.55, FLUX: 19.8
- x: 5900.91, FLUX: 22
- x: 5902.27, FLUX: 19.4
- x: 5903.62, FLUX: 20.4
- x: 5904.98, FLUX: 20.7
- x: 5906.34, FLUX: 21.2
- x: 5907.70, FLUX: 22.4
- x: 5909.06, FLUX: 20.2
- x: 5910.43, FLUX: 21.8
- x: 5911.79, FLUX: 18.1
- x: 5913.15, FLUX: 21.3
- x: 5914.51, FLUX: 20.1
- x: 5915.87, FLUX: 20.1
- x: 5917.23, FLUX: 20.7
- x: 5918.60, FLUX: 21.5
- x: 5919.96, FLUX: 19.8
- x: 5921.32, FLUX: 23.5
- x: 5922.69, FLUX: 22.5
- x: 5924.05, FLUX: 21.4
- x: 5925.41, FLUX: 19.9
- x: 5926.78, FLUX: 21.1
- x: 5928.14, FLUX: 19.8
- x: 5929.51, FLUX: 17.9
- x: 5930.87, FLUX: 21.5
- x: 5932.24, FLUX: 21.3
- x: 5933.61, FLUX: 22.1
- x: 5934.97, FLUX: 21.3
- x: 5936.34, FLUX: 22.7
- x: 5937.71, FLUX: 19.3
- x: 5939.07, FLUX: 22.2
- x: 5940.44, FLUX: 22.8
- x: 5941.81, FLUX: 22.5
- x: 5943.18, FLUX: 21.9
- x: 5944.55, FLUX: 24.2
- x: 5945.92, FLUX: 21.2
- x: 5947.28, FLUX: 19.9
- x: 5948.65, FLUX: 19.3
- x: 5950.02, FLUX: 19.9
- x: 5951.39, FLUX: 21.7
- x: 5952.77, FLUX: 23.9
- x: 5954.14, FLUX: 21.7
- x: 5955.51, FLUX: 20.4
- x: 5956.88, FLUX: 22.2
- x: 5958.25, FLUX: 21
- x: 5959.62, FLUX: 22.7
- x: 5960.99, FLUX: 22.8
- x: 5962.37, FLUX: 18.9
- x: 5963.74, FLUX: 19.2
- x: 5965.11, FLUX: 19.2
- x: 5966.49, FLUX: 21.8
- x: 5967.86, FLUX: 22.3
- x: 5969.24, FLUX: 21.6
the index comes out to 2.1 Angstrom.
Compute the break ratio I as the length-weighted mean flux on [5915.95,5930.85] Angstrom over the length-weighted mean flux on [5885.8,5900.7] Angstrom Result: 1.2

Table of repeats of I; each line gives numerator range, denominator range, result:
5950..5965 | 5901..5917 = 1.03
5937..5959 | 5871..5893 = 1.07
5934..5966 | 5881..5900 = 1.14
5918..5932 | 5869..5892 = 1.03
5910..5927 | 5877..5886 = 1.01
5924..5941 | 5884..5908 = 1.09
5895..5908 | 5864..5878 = 0.92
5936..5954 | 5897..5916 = 1.06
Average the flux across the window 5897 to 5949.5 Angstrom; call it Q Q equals 20.9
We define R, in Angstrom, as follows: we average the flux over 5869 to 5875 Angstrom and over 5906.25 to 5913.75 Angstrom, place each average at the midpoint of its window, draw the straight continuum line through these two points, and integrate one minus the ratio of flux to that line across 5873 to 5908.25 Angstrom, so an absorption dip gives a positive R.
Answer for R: 2.5 Angstrom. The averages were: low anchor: 21.8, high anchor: 20.8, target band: 19.8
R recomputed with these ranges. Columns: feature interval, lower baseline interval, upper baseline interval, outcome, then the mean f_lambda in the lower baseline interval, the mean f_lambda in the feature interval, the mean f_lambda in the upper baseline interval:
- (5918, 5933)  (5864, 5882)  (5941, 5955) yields 0.39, 21.2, 20.9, 21.6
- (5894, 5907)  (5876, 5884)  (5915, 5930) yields 0.76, 20.8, 19.6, 20.8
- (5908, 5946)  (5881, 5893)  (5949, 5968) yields -1.84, 18.9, 21.2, 21.2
